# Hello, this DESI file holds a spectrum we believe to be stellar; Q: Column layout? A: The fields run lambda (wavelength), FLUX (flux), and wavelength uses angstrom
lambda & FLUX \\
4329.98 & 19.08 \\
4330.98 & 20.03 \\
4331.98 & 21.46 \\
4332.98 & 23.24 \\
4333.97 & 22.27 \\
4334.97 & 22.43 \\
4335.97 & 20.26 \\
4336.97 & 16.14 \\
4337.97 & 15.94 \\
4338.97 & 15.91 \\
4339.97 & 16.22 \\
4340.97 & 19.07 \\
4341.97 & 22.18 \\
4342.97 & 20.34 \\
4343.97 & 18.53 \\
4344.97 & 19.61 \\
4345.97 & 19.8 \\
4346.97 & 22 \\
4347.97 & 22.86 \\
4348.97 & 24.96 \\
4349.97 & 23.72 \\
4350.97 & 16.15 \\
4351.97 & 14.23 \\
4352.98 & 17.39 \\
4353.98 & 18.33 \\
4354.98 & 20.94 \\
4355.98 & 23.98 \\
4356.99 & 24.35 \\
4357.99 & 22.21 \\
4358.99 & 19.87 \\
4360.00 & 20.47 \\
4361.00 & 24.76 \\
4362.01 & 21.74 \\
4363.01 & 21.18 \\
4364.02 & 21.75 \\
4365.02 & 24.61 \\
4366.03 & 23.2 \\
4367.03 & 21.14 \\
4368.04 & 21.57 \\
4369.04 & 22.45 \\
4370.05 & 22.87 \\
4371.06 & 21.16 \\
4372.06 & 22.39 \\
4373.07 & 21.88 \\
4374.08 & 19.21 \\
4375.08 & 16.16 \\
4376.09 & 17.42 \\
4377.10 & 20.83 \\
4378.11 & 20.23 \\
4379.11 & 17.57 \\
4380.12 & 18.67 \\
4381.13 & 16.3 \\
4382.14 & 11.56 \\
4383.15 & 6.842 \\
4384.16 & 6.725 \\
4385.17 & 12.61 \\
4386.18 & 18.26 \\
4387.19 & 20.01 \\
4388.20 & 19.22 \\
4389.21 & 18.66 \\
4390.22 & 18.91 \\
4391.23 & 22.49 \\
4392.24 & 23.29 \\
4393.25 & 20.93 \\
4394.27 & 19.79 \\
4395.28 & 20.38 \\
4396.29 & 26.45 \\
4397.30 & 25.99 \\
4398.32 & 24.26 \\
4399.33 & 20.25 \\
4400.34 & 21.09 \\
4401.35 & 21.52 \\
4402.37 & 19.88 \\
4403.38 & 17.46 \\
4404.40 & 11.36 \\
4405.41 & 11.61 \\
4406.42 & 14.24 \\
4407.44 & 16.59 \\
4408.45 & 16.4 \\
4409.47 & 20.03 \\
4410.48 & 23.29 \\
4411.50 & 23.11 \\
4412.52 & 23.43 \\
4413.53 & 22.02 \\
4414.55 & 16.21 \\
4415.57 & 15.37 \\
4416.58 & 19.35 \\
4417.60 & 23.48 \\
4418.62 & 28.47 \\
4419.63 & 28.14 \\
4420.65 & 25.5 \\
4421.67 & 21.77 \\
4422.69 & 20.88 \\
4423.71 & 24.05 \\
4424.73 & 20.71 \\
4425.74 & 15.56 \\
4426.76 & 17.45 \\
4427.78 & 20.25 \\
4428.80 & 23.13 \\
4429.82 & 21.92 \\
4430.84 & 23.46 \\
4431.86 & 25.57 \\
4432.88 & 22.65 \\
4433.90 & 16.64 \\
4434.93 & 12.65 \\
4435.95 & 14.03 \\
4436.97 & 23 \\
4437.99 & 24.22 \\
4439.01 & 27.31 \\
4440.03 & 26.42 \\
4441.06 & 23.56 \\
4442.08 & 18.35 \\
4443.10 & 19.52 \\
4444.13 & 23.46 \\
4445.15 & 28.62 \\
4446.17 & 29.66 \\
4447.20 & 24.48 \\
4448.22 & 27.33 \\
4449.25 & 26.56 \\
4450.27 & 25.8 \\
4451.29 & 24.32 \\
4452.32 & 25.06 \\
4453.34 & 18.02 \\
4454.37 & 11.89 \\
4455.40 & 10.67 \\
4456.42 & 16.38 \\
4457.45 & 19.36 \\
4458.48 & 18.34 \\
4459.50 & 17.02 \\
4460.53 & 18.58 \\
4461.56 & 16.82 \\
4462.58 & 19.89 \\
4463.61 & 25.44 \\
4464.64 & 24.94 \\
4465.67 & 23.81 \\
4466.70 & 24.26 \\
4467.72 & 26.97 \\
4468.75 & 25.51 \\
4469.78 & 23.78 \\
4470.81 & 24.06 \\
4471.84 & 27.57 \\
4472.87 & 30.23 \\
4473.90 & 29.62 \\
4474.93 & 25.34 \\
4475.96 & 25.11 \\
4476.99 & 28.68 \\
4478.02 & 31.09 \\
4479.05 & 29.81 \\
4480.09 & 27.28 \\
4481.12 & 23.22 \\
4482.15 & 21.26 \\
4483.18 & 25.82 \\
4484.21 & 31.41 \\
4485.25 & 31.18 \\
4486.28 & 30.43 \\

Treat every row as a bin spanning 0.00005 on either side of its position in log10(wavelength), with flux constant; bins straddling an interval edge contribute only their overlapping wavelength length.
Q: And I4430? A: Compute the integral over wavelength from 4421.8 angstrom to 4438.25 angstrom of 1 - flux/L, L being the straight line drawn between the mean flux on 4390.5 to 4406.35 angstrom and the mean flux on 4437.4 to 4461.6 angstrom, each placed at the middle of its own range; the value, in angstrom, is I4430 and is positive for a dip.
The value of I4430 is 0.67 angstrom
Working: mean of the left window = 20.3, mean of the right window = 21.8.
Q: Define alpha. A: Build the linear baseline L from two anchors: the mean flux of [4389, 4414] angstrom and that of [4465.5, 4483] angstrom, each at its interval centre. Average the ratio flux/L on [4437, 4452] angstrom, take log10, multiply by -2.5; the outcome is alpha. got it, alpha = -0.05 mag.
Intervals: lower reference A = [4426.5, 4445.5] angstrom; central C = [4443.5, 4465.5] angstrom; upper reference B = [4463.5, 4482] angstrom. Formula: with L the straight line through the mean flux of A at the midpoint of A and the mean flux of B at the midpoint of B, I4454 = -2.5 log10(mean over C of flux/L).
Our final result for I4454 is 0.11 mag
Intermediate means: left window 21.7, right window 26.4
